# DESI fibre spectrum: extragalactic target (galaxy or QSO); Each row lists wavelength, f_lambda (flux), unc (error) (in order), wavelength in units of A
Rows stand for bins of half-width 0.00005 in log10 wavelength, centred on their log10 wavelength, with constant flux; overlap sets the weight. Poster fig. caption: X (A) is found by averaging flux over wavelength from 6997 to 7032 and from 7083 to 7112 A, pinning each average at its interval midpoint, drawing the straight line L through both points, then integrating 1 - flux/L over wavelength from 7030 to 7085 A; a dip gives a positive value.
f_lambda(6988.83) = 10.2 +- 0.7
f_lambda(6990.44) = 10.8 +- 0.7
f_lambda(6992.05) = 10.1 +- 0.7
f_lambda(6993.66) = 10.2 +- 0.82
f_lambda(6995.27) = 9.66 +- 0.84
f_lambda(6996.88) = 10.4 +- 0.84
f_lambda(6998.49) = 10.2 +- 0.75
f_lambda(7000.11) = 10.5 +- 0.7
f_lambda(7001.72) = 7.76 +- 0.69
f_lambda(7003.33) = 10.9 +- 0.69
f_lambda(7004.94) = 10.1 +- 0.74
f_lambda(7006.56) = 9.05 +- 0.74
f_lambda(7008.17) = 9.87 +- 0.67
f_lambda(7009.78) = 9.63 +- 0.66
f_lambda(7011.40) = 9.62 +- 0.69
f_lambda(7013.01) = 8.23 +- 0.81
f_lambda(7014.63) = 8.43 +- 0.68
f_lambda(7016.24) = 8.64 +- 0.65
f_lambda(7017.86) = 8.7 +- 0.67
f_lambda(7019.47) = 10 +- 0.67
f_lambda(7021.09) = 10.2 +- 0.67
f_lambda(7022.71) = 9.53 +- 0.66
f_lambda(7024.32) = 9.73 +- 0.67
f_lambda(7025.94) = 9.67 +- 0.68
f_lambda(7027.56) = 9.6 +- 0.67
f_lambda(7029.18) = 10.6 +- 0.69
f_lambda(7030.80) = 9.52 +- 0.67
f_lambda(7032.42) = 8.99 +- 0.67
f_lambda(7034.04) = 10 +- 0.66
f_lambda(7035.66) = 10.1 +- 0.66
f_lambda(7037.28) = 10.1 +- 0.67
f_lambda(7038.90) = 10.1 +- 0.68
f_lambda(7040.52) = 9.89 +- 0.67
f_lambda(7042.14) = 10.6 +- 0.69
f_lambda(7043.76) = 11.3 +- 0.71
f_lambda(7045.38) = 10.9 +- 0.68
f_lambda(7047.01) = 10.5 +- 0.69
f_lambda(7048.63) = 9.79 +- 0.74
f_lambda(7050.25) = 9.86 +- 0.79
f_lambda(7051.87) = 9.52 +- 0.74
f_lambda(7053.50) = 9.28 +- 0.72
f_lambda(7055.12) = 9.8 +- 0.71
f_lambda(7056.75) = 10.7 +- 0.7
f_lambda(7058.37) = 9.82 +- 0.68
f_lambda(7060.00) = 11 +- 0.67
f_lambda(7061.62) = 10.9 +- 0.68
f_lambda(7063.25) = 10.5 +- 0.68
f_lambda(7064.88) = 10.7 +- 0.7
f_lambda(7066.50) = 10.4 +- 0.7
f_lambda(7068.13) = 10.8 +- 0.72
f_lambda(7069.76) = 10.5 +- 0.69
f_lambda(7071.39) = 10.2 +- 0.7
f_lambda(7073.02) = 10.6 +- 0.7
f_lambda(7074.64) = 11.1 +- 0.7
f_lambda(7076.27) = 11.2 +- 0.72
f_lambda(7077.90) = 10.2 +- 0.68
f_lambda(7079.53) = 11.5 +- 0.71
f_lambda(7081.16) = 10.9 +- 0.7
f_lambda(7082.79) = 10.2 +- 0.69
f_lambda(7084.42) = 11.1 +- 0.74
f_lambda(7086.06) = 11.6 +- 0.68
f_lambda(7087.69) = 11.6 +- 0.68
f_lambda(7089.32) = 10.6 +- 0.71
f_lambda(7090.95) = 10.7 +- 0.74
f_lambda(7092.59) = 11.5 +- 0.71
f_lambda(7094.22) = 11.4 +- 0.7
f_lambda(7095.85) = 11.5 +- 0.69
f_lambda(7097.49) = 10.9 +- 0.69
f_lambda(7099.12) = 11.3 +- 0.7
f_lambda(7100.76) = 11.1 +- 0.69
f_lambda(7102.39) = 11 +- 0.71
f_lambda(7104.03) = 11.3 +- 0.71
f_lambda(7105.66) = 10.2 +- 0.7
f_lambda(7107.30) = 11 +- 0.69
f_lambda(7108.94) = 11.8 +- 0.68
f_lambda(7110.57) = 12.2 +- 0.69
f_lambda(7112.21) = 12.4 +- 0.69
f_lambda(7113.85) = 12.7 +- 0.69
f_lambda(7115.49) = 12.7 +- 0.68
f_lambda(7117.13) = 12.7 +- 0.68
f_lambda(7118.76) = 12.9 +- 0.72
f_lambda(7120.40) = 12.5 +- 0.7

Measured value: 0.28 A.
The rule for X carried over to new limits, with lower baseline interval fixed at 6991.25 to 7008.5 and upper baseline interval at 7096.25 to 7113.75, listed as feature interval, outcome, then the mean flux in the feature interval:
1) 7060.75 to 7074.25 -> 0.31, 10.6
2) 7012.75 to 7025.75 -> 1.17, 9.25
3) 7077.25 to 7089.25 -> 0.08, 11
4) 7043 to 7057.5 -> 0.58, 10.2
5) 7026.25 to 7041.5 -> 0.72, 9.88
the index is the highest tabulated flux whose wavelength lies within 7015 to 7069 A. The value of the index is 11.3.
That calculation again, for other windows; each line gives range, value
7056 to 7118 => 12.7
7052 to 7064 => 11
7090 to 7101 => 11.5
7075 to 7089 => 11.6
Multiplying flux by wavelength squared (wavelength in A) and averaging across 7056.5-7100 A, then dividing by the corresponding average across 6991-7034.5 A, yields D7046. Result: 1.2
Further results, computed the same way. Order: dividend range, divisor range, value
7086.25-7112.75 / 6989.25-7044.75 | 1.18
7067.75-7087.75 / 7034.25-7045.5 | 1.06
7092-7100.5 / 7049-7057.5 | 1.16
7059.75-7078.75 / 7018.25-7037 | 1.10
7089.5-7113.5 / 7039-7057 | 1.13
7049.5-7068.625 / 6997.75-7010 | 1.07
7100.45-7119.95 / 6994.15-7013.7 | 1.26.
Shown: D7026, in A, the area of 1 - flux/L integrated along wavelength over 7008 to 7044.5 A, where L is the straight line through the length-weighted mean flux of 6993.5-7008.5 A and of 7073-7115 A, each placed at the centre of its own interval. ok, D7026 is 1.9 A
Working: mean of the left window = 9.85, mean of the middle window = 9.69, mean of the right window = 11.2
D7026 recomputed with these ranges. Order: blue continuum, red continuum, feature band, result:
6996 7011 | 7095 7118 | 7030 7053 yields 0.91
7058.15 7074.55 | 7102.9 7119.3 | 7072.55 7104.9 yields 0.58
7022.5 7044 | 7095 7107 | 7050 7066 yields 0.21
